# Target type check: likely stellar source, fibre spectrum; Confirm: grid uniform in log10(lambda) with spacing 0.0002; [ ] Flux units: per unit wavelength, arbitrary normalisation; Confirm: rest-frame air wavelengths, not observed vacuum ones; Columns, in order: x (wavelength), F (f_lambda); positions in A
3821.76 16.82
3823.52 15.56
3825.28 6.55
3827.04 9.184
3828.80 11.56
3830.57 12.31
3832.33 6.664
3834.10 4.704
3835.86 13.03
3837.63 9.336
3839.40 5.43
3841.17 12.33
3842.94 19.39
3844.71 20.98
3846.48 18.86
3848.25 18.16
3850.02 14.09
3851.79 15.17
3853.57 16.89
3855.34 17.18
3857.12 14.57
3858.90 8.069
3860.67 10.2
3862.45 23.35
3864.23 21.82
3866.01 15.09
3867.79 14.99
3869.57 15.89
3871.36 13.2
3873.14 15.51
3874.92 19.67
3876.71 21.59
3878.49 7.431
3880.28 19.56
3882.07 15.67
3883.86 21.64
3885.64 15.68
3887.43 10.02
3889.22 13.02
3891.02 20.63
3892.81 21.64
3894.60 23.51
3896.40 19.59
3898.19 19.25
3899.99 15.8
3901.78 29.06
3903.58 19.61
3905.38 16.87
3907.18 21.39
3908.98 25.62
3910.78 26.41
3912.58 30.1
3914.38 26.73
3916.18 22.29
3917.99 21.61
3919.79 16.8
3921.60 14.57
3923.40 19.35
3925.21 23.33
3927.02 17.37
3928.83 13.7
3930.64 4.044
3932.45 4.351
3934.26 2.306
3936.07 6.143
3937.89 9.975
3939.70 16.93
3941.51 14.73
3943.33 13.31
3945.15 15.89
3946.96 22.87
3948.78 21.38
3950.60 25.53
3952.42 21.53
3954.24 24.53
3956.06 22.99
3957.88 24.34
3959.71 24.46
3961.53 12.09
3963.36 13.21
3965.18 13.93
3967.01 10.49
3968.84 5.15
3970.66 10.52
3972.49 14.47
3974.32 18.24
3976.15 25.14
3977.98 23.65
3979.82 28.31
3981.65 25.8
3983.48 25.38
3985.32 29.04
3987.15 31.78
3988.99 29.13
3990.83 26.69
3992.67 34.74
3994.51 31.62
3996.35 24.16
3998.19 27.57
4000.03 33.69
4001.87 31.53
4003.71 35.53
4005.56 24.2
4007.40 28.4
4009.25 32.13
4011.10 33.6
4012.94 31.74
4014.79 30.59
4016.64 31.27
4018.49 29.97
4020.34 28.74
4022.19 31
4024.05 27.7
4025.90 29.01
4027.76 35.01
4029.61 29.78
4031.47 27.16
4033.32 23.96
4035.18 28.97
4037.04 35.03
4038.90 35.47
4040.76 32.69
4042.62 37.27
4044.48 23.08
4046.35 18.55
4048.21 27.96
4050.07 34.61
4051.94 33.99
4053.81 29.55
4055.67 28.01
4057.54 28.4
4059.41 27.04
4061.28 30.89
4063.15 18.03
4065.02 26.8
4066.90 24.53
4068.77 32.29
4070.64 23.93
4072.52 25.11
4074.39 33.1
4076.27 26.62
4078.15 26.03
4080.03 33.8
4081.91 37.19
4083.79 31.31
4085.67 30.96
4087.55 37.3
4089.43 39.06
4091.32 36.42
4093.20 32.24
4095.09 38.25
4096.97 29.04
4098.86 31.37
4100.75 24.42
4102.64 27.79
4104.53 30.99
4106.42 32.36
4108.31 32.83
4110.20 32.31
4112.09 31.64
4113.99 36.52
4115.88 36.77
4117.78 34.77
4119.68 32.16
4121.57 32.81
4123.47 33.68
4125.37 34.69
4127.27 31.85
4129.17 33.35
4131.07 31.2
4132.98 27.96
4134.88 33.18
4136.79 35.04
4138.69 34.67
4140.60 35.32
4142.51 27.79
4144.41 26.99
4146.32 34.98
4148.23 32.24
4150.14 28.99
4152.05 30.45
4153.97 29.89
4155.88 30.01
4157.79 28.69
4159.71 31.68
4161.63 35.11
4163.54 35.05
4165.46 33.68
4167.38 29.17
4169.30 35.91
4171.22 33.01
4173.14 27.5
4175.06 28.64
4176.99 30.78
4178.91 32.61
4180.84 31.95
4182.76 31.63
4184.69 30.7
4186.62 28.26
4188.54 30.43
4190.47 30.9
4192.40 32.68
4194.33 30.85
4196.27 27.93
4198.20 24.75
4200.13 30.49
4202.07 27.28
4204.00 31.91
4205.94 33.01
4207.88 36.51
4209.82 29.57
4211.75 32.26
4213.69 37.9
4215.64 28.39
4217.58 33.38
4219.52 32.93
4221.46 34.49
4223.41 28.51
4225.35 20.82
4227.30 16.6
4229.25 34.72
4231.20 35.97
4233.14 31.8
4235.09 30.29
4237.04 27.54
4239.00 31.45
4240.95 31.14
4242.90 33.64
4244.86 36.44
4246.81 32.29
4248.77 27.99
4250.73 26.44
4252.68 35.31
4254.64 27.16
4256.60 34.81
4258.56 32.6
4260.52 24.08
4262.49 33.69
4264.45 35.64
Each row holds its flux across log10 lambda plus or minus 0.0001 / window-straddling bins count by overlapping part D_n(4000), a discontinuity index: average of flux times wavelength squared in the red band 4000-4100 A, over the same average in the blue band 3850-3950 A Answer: 1.9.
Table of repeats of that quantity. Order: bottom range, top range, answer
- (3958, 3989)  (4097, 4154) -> 1.73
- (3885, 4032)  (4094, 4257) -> 1.57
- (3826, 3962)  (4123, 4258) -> 2.15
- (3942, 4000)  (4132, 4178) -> 1.57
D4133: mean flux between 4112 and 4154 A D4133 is 32.5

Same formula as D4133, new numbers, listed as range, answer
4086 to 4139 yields 33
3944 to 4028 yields 25.1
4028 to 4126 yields 30.8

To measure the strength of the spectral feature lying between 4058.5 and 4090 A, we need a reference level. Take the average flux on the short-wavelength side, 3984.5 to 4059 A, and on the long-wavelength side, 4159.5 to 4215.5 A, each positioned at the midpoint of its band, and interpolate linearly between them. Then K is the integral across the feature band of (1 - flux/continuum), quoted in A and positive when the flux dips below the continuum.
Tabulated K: 1.0 A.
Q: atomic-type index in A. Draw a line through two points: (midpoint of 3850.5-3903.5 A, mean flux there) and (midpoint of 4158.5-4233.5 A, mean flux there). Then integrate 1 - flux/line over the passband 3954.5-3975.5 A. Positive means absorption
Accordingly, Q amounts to 5.1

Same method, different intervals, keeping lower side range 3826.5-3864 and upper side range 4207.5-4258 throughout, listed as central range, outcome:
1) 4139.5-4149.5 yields -1.61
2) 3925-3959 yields 3.95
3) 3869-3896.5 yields -3.20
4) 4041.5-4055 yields -3.90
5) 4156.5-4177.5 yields -2.74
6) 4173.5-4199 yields -1.05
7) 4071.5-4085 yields -3.54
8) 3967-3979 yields 2.20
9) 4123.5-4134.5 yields -2.37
